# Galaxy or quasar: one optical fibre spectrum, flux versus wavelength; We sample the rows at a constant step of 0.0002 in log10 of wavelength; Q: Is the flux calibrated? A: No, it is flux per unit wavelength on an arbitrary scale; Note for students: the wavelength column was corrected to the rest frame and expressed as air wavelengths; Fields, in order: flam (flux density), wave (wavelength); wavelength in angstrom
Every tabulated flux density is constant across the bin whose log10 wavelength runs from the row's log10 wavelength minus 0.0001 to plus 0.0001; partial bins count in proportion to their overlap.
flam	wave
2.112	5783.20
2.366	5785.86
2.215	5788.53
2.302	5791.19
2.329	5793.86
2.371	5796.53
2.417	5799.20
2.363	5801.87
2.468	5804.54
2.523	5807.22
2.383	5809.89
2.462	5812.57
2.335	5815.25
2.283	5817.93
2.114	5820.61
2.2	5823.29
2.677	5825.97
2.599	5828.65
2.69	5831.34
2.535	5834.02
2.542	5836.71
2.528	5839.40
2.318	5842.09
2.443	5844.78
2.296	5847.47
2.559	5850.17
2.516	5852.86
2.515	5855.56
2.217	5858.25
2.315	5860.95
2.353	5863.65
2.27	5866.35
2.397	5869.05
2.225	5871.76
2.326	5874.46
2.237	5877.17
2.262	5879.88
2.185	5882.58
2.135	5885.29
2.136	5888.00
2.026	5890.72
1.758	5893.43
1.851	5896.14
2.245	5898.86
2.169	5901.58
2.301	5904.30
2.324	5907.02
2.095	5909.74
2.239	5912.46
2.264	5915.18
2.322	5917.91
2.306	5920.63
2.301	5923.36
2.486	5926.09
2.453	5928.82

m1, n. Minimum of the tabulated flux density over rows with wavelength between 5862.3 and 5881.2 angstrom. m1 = 2.225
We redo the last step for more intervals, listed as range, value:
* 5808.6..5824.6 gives 2.114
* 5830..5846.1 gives 2.318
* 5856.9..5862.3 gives 2.217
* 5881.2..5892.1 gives 2.026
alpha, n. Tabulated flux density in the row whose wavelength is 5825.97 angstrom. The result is 2.677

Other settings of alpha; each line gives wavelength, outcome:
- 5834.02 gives 2.535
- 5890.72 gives 2.026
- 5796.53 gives 2.371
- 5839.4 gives 2.528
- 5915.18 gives 2.264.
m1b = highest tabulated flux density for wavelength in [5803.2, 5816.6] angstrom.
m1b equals 2.523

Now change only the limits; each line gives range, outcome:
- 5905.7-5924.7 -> 2.324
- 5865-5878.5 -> 2.397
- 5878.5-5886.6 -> 2.262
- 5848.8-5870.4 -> 2.559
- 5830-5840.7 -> 2.69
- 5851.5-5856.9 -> 2.516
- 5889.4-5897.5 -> 2.026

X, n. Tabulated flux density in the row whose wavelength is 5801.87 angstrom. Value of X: 2.363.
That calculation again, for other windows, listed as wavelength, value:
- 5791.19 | 2.302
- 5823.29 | 2.2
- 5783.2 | 2.112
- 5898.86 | 2.245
